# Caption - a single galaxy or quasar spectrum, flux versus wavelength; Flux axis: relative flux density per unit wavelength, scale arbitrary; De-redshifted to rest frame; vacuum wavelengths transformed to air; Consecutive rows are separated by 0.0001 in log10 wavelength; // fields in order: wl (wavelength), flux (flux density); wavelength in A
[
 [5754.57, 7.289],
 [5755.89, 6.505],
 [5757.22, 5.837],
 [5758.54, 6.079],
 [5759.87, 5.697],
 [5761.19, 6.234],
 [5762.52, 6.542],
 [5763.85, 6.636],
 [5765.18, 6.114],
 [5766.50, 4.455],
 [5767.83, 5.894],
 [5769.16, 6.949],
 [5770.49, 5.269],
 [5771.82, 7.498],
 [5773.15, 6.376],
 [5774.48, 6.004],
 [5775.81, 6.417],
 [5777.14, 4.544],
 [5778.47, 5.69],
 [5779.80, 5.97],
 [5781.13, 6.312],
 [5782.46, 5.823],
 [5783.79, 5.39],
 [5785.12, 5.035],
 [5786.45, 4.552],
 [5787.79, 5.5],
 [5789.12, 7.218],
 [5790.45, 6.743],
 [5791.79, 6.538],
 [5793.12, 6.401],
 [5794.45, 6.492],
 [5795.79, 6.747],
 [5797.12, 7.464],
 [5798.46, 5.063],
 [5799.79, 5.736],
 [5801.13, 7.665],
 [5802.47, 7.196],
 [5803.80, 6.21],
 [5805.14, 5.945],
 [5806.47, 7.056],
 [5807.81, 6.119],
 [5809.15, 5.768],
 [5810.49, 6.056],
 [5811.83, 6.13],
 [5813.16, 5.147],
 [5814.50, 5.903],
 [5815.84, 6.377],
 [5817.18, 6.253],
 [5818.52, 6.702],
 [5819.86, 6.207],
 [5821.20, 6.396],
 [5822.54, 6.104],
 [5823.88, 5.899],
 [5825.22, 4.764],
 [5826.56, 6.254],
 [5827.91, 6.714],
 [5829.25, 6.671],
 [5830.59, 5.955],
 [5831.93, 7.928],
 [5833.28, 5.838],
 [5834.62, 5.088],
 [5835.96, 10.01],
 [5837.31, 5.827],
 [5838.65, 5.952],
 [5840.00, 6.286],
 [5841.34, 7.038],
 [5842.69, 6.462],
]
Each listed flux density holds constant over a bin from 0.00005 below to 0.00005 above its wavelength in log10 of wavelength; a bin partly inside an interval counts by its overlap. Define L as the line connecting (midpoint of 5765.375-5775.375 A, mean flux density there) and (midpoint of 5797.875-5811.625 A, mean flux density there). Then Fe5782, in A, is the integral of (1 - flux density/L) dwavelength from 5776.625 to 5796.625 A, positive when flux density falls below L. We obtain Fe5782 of 0.7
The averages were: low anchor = 6.07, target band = 5.96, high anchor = 6.28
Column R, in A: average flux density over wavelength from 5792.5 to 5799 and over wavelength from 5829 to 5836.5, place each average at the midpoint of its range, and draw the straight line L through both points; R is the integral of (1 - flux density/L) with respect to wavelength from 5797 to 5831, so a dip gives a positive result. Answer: 2.3 A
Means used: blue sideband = 6.46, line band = 6.2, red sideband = 6.88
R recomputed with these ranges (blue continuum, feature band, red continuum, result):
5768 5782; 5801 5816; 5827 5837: 0.6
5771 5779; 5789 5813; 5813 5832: -1.1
